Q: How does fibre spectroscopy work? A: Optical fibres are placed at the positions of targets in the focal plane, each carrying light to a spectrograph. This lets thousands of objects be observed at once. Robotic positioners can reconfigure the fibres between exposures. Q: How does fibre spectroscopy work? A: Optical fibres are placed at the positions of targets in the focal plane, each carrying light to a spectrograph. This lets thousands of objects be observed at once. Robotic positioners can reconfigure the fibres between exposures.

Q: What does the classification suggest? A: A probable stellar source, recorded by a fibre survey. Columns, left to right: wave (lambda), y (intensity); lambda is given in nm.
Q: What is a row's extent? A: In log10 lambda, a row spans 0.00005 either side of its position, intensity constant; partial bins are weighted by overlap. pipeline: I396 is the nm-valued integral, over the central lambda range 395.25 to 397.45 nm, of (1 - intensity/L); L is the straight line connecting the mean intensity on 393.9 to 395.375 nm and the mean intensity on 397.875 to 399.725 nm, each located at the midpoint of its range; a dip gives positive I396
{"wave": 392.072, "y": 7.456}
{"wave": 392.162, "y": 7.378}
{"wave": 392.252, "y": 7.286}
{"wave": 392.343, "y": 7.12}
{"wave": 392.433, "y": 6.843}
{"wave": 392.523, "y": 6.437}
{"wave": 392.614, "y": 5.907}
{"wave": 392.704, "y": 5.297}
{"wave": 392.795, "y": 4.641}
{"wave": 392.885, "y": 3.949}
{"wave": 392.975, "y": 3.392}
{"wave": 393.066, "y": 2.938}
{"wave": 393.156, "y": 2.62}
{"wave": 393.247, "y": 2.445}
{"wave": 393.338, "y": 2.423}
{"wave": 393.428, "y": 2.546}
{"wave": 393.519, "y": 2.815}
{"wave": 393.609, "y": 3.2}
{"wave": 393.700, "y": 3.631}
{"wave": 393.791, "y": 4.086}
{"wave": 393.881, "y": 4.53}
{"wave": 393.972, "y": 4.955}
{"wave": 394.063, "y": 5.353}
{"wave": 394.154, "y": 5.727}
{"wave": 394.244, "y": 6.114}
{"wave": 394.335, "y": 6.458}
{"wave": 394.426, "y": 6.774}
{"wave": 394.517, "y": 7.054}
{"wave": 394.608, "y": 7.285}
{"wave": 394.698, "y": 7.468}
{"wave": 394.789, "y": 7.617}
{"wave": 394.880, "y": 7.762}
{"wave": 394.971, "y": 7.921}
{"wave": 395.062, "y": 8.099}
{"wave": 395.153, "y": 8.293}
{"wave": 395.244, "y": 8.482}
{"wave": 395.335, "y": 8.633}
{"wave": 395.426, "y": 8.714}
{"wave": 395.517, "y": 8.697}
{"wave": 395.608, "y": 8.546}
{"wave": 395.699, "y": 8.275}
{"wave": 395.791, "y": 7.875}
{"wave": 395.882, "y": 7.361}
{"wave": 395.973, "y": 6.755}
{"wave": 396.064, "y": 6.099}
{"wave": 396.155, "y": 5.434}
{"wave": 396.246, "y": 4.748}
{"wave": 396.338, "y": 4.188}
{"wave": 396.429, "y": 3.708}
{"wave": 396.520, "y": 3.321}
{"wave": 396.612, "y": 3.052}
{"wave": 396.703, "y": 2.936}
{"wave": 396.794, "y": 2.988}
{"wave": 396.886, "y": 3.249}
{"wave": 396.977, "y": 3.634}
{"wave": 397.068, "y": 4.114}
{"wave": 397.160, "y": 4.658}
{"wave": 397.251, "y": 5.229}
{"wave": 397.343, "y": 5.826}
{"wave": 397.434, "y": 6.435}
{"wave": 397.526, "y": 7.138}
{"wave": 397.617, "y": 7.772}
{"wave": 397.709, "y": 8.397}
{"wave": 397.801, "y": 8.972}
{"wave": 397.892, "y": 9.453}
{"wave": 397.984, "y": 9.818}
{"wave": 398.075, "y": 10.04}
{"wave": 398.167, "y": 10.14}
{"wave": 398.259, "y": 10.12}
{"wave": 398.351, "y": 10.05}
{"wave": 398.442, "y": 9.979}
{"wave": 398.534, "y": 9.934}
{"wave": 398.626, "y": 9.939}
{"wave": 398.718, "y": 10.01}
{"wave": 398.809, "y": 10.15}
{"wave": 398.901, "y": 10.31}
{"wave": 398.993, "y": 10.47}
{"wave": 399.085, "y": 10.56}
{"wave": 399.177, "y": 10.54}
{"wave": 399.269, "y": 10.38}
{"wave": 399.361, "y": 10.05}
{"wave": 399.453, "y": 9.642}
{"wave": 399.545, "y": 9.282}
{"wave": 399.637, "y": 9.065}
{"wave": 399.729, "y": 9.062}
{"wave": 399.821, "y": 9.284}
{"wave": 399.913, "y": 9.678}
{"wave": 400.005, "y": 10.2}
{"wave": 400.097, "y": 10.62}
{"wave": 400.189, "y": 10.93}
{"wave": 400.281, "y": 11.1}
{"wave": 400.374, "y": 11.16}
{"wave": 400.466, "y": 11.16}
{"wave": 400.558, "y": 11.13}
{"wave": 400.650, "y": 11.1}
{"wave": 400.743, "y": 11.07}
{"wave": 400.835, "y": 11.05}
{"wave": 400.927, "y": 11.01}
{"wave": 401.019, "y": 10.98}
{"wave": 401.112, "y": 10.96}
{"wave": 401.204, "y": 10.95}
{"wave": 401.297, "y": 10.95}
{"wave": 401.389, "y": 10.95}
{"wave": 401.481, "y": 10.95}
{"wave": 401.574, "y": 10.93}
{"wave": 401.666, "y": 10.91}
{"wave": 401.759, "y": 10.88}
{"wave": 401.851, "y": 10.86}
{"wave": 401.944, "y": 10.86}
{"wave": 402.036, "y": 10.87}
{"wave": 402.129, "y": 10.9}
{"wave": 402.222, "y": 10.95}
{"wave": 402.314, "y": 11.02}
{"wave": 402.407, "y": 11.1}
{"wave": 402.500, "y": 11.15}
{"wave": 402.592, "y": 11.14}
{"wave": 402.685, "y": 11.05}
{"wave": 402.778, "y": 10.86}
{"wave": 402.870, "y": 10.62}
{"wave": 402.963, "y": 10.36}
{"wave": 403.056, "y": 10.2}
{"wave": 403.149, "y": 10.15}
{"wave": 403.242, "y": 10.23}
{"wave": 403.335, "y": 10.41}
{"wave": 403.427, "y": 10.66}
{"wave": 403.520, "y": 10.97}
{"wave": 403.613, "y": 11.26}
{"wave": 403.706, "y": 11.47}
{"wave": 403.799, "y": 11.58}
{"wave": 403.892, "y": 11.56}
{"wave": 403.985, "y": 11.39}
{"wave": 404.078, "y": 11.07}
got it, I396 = 0.67 nm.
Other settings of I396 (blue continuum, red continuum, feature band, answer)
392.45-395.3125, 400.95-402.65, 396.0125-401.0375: 0.27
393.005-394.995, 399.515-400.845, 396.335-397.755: 0.54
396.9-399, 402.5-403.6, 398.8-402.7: -0.44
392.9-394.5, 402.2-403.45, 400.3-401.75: -0.25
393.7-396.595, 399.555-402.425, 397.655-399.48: -0.19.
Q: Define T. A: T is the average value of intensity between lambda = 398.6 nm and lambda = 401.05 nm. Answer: 10.4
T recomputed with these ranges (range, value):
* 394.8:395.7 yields 8.32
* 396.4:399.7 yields 7.85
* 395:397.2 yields 5.93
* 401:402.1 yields 10.9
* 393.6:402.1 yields 8.29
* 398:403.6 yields 10.5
